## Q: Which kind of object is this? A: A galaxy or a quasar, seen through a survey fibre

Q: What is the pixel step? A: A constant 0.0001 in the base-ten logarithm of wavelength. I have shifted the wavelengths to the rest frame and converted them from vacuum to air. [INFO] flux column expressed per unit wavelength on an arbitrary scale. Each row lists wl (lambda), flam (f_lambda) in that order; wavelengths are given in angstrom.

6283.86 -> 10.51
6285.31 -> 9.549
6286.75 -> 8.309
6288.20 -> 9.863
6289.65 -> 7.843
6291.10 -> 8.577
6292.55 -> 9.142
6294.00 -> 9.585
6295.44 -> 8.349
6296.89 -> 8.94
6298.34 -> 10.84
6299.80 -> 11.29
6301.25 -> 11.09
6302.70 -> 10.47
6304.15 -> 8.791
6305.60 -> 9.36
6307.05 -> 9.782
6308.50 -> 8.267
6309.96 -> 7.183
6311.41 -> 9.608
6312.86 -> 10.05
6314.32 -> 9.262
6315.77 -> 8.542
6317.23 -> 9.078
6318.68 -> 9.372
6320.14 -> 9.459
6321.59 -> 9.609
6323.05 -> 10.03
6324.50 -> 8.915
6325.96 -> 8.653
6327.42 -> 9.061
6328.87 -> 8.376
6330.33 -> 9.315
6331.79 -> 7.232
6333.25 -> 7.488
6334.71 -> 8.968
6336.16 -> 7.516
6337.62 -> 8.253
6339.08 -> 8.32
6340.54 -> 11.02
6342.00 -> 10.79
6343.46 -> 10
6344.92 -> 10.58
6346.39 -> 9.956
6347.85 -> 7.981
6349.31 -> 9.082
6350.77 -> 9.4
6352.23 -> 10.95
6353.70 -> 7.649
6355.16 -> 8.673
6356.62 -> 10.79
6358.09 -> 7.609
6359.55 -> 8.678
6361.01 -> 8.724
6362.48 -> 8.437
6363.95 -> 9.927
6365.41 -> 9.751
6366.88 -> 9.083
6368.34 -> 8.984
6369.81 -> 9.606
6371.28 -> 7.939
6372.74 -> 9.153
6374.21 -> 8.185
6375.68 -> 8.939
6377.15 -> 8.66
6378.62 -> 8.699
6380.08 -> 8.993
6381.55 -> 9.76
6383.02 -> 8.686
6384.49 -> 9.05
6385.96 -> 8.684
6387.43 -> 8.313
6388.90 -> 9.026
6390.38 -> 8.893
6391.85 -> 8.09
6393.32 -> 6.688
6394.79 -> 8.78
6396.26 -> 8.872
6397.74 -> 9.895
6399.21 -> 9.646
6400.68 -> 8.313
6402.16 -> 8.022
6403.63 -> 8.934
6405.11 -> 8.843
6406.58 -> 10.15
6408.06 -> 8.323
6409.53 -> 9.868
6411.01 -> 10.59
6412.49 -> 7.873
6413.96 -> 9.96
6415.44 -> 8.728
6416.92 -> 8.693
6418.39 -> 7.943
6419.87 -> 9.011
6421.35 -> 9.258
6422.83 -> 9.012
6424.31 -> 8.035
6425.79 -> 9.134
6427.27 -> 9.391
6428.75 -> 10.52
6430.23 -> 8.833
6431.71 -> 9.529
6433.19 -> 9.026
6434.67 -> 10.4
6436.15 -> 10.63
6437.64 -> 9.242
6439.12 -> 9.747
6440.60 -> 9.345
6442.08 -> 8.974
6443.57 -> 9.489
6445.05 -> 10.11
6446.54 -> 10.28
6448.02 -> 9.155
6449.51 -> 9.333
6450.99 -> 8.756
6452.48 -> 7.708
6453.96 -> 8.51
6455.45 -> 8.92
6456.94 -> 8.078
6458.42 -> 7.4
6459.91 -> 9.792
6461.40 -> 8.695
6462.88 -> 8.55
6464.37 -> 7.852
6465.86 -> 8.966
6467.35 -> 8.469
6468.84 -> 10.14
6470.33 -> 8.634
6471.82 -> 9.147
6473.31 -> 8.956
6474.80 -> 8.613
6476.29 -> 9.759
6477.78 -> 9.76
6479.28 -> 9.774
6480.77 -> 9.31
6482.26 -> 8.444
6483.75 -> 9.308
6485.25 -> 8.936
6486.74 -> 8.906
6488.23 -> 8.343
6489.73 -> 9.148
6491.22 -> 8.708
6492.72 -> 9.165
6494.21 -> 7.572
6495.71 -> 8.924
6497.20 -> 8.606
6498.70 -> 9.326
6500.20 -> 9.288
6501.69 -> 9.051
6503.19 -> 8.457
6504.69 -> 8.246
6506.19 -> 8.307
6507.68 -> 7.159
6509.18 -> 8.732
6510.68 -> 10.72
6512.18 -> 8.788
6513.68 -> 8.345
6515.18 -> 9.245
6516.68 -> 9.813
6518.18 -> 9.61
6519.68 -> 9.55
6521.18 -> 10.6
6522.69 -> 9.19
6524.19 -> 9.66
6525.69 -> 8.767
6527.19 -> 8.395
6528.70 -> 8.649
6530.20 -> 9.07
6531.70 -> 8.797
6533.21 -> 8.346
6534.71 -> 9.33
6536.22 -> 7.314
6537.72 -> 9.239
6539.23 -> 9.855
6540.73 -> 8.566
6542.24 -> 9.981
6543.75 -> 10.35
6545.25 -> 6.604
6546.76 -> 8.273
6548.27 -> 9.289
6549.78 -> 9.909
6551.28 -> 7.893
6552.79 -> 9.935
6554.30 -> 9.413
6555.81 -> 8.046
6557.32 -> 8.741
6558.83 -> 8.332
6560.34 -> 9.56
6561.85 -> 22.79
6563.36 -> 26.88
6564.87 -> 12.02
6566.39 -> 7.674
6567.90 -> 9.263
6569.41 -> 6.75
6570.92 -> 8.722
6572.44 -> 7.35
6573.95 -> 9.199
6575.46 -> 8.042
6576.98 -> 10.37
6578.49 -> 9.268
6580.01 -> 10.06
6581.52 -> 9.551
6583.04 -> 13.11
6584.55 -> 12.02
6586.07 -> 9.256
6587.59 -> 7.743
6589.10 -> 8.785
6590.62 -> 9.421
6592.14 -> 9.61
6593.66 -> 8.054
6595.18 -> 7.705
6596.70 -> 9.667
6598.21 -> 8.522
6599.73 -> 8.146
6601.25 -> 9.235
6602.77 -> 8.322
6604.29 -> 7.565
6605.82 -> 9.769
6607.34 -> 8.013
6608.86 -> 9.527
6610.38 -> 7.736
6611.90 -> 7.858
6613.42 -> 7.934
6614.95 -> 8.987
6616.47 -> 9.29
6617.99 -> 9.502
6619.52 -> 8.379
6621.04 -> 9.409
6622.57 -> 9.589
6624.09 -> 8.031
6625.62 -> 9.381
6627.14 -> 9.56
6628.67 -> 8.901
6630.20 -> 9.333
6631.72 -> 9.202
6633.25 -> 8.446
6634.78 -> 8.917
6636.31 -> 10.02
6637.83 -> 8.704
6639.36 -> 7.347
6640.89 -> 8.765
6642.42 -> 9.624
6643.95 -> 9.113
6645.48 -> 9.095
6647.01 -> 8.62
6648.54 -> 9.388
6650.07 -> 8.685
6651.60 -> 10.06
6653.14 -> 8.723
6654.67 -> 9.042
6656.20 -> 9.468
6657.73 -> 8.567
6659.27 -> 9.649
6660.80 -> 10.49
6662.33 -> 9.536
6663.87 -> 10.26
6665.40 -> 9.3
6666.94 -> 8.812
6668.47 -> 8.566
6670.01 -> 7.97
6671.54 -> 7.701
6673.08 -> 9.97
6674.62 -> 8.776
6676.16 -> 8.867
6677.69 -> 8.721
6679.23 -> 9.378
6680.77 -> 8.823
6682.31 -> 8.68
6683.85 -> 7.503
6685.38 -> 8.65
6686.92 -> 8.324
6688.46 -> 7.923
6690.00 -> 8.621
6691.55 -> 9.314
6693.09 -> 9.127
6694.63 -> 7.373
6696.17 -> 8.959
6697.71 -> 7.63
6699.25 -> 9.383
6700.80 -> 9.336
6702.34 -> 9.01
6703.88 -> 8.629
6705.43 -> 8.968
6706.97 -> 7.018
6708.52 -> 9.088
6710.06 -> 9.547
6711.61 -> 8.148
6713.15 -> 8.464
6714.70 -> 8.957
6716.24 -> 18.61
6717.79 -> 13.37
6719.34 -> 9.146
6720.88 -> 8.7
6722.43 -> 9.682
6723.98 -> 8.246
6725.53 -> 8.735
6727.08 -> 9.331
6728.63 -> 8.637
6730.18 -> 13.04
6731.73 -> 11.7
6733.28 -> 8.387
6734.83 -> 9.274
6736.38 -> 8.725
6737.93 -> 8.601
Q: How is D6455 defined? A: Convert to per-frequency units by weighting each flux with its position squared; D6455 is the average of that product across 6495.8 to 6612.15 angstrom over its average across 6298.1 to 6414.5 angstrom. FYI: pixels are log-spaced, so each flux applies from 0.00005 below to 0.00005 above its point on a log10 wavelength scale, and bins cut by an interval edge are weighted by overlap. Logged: 1.1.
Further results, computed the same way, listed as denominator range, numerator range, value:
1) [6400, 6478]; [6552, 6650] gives 1.10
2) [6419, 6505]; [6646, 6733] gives 1.09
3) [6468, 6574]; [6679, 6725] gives 1.03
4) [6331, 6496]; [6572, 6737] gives 1.09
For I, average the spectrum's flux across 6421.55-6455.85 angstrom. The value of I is 9.31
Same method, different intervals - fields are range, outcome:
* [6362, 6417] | 8.93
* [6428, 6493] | 9.12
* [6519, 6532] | 9.2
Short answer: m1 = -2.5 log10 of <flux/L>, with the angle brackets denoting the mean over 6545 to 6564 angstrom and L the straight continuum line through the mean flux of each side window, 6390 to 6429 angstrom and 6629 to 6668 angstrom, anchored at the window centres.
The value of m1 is -0.23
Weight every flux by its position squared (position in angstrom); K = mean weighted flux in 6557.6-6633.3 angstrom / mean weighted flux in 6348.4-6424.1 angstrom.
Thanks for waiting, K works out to 1.2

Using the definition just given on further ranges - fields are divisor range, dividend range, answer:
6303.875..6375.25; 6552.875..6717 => 1.13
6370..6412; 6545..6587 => 1.23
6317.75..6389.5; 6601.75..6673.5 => 1.08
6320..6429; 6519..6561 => 1.05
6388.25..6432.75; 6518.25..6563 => 1.12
